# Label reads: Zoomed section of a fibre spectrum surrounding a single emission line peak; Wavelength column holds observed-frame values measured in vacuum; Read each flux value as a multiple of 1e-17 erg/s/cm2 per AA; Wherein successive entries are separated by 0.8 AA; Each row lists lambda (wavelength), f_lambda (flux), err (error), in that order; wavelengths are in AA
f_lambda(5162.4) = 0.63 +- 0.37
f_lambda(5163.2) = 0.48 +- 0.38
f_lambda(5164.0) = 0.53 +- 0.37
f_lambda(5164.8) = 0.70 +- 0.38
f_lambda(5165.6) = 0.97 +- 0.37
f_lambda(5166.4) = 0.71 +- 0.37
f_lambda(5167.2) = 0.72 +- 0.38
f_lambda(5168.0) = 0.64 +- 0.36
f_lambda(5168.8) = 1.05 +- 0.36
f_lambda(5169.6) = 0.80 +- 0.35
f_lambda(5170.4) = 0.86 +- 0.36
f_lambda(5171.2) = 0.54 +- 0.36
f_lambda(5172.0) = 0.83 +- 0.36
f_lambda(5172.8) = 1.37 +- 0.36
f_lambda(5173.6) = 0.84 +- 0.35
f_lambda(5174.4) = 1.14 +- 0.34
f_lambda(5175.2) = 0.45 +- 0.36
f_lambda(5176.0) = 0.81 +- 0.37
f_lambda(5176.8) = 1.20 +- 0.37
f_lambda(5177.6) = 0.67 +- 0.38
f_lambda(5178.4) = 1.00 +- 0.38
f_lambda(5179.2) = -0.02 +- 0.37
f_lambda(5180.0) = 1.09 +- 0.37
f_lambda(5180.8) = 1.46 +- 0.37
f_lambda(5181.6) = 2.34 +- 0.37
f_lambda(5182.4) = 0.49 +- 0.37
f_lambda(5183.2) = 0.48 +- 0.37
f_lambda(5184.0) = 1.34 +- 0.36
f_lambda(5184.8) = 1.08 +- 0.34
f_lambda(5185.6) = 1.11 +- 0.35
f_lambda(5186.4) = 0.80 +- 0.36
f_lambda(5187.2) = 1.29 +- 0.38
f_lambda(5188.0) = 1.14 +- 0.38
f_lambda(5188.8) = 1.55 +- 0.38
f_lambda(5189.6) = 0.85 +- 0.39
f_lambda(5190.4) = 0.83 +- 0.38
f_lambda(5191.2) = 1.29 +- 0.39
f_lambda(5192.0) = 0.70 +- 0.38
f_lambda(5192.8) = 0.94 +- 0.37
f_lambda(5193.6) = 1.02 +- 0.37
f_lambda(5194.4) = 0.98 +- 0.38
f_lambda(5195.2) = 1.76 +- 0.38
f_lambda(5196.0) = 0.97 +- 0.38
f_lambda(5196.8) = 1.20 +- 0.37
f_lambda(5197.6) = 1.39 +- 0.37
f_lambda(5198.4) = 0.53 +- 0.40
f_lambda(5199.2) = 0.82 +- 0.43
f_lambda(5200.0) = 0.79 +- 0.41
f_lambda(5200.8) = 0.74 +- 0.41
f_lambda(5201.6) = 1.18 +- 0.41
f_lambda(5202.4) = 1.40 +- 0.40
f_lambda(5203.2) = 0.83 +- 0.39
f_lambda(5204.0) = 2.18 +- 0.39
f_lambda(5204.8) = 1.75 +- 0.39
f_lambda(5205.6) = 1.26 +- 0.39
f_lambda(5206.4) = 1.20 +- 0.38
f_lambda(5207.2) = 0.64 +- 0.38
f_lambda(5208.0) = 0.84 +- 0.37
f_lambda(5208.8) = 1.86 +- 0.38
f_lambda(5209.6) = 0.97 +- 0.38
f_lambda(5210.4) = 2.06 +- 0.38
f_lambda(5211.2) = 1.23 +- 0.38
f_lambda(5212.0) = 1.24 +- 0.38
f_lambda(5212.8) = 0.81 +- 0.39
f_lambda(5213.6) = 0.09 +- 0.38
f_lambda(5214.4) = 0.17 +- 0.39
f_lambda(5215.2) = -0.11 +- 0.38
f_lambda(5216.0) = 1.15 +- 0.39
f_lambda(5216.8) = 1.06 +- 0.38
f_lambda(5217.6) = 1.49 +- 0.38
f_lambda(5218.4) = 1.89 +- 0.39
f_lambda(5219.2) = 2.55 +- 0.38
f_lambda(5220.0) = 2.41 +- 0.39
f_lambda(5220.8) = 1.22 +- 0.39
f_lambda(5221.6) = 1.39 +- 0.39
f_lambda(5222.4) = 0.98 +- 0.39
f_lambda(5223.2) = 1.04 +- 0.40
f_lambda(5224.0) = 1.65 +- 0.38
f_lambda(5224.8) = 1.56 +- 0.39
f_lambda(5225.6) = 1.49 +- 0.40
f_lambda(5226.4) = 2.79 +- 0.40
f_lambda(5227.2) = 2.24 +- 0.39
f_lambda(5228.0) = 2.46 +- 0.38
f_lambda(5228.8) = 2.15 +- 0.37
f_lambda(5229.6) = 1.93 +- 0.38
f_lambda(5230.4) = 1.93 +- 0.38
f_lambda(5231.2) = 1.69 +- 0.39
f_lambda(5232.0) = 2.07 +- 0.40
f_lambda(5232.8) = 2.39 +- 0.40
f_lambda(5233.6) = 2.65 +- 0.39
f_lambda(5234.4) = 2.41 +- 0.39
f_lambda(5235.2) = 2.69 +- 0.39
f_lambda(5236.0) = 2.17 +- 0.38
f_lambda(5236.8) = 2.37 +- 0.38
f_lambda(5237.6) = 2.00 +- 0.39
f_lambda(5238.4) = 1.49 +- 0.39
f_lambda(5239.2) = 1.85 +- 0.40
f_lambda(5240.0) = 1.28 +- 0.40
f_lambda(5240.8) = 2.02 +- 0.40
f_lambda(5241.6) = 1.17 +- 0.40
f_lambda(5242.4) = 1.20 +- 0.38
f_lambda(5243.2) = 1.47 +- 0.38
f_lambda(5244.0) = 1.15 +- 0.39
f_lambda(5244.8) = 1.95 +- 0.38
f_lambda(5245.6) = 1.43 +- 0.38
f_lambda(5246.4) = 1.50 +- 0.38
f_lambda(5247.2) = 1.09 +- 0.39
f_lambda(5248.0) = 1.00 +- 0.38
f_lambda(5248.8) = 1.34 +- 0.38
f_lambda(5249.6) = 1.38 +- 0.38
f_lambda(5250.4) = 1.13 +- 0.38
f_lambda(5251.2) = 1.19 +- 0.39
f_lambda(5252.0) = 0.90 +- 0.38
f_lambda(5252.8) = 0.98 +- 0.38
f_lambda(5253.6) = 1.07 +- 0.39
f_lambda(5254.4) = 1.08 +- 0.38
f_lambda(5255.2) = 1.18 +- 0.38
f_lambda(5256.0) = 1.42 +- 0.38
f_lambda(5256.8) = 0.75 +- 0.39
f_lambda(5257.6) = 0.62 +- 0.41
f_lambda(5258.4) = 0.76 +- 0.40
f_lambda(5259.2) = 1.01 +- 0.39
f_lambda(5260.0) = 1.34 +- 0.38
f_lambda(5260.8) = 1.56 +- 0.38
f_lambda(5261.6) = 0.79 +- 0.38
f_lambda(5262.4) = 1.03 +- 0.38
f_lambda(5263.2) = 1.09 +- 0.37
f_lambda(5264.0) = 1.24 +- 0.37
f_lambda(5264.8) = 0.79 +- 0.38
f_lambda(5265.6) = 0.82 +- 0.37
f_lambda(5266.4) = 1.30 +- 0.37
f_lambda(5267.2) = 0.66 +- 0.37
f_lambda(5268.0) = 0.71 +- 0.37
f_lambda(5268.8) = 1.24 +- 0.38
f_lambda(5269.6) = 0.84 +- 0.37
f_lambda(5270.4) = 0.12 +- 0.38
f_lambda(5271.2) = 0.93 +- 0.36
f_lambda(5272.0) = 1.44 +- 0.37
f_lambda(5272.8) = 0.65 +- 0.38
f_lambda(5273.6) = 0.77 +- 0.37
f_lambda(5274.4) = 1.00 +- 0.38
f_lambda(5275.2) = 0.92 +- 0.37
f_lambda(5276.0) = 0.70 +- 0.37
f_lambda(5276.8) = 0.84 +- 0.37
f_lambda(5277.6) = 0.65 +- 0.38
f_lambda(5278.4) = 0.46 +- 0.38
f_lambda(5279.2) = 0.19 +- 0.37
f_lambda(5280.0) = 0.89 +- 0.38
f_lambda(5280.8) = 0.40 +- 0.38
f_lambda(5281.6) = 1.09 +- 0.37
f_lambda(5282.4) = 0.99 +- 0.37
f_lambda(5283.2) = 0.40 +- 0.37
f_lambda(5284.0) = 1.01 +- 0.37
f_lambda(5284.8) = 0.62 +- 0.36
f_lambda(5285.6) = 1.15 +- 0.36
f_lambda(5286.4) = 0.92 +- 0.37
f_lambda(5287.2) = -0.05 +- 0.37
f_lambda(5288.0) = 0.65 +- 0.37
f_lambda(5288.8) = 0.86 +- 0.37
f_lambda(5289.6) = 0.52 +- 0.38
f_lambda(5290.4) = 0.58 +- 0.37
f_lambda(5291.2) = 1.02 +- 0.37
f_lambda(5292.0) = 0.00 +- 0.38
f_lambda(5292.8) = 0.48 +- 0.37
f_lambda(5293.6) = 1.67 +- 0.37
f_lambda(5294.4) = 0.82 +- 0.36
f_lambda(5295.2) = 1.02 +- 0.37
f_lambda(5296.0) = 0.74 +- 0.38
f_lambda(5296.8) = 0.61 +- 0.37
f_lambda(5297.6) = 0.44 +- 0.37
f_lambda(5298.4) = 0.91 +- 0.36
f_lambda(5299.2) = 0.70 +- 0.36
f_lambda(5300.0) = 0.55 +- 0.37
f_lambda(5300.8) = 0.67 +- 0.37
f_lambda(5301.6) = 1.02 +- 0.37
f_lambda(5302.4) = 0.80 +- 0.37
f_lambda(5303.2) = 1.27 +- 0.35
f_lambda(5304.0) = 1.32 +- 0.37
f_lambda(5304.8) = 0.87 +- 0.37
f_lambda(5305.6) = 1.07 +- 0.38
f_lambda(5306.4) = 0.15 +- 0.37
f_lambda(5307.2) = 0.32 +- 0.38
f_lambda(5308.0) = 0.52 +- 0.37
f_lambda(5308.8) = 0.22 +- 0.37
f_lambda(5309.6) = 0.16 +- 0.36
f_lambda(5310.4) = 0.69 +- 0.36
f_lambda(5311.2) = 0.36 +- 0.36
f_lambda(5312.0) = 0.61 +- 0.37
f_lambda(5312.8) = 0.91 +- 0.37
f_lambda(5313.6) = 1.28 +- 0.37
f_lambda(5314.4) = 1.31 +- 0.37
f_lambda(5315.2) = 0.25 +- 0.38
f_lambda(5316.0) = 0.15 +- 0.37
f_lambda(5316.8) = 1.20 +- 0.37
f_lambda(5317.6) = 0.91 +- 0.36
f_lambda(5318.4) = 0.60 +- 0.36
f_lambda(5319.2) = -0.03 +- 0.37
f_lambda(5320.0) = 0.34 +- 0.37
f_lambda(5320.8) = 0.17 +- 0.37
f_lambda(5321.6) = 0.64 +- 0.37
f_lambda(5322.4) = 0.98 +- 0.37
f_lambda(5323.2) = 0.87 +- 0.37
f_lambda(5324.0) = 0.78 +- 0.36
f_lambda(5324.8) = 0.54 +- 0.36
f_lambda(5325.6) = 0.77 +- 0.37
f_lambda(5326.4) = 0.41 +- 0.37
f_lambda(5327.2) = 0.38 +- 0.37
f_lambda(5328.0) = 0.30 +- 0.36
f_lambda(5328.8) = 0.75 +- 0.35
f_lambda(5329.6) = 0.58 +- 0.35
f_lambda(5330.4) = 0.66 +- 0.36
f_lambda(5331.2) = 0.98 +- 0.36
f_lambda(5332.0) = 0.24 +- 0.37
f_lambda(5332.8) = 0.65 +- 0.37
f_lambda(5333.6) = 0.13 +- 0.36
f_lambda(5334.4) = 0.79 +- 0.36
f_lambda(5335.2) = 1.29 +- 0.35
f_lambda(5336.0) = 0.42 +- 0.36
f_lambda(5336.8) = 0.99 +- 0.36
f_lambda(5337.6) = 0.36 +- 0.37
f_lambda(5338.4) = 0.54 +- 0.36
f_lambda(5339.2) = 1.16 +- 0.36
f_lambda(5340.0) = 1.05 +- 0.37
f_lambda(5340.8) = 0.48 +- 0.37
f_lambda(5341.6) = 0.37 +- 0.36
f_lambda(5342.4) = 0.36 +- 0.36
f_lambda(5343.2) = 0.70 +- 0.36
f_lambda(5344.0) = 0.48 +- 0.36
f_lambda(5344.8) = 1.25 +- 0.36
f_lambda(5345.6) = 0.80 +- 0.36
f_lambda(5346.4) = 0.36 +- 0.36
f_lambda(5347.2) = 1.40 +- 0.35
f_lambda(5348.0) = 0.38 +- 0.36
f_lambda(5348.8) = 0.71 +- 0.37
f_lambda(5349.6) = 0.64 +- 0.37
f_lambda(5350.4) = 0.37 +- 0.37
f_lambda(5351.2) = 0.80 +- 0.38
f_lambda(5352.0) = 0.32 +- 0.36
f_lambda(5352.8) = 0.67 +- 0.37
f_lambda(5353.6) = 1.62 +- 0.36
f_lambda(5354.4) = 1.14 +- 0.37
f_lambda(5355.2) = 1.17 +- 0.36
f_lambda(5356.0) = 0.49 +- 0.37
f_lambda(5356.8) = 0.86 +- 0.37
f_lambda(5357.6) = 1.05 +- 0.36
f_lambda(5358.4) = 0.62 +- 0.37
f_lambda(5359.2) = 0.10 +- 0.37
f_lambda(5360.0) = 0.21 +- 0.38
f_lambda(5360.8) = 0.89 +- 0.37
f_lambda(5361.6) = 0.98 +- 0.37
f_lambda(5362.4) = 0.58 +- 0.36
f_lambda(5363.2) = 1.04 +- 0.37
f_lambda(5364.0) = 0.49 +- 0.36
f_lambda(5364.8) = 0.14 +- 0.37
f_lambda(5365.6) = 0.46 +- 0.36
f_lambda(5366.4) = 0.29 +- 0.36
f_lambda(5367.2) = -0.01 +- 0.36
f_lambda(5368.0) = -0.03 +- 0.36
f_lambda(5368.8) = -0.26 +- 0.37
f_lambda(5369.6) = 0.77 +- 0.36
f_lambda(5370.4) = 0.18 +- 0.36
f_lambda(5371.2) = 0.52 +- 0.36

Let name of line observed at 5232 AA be C IV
